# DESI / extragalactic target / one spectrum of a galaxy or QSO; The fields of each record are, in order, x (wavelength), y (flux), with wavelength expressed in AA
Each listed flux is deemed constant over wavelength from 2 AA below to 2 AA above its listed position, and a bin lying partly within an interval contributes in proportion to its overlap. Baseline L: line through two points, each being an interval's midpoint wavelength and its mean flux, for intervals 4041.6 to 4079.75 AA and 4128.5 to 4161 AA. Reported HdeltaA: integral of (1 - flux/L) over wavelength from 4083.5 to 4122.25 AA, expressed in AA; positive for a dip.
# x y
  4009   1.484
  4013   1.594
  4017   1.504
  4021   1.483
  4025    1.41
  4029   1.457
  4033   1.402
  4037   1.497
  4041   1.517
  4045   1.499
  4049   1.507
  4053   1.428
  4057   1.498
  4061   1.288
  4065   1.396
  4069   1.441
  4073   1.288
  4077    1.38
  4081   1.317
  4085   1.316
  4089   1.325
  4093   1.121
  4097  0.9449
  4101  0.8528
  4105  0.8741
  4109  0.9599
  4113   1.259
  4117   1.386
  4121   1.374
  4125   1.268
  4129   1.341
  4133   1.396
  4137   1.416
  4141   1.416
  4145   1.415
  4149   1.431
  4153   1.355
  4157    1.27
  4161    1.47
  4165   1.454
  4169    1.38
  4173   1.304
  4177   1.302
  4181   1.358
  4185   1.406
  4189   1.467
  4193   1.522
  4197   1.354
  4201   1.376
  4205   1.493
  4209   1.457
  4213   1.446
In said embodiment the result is 7.4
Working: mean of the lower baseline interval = 1.42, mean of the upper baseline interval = 1.39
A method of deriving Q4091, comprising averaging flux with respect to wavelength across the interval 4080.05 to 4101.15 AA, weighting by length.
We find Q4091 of 1.16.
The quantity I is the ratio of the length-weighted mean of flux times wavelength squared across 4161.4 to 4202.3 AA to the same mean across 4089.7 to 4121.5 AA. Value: 1.32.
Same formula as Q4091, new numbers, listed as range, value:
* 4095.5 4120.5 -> 1.07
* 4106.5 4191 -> 1.35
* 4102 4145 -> 1.27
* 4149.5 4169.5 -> 1.39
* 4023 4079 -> 1.43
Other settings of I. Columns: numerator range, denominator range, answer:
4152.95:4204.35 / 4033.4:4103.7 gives 1.11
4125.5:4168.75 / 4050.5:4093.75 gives 1.07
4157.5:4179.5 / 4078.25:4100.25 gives 1.20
